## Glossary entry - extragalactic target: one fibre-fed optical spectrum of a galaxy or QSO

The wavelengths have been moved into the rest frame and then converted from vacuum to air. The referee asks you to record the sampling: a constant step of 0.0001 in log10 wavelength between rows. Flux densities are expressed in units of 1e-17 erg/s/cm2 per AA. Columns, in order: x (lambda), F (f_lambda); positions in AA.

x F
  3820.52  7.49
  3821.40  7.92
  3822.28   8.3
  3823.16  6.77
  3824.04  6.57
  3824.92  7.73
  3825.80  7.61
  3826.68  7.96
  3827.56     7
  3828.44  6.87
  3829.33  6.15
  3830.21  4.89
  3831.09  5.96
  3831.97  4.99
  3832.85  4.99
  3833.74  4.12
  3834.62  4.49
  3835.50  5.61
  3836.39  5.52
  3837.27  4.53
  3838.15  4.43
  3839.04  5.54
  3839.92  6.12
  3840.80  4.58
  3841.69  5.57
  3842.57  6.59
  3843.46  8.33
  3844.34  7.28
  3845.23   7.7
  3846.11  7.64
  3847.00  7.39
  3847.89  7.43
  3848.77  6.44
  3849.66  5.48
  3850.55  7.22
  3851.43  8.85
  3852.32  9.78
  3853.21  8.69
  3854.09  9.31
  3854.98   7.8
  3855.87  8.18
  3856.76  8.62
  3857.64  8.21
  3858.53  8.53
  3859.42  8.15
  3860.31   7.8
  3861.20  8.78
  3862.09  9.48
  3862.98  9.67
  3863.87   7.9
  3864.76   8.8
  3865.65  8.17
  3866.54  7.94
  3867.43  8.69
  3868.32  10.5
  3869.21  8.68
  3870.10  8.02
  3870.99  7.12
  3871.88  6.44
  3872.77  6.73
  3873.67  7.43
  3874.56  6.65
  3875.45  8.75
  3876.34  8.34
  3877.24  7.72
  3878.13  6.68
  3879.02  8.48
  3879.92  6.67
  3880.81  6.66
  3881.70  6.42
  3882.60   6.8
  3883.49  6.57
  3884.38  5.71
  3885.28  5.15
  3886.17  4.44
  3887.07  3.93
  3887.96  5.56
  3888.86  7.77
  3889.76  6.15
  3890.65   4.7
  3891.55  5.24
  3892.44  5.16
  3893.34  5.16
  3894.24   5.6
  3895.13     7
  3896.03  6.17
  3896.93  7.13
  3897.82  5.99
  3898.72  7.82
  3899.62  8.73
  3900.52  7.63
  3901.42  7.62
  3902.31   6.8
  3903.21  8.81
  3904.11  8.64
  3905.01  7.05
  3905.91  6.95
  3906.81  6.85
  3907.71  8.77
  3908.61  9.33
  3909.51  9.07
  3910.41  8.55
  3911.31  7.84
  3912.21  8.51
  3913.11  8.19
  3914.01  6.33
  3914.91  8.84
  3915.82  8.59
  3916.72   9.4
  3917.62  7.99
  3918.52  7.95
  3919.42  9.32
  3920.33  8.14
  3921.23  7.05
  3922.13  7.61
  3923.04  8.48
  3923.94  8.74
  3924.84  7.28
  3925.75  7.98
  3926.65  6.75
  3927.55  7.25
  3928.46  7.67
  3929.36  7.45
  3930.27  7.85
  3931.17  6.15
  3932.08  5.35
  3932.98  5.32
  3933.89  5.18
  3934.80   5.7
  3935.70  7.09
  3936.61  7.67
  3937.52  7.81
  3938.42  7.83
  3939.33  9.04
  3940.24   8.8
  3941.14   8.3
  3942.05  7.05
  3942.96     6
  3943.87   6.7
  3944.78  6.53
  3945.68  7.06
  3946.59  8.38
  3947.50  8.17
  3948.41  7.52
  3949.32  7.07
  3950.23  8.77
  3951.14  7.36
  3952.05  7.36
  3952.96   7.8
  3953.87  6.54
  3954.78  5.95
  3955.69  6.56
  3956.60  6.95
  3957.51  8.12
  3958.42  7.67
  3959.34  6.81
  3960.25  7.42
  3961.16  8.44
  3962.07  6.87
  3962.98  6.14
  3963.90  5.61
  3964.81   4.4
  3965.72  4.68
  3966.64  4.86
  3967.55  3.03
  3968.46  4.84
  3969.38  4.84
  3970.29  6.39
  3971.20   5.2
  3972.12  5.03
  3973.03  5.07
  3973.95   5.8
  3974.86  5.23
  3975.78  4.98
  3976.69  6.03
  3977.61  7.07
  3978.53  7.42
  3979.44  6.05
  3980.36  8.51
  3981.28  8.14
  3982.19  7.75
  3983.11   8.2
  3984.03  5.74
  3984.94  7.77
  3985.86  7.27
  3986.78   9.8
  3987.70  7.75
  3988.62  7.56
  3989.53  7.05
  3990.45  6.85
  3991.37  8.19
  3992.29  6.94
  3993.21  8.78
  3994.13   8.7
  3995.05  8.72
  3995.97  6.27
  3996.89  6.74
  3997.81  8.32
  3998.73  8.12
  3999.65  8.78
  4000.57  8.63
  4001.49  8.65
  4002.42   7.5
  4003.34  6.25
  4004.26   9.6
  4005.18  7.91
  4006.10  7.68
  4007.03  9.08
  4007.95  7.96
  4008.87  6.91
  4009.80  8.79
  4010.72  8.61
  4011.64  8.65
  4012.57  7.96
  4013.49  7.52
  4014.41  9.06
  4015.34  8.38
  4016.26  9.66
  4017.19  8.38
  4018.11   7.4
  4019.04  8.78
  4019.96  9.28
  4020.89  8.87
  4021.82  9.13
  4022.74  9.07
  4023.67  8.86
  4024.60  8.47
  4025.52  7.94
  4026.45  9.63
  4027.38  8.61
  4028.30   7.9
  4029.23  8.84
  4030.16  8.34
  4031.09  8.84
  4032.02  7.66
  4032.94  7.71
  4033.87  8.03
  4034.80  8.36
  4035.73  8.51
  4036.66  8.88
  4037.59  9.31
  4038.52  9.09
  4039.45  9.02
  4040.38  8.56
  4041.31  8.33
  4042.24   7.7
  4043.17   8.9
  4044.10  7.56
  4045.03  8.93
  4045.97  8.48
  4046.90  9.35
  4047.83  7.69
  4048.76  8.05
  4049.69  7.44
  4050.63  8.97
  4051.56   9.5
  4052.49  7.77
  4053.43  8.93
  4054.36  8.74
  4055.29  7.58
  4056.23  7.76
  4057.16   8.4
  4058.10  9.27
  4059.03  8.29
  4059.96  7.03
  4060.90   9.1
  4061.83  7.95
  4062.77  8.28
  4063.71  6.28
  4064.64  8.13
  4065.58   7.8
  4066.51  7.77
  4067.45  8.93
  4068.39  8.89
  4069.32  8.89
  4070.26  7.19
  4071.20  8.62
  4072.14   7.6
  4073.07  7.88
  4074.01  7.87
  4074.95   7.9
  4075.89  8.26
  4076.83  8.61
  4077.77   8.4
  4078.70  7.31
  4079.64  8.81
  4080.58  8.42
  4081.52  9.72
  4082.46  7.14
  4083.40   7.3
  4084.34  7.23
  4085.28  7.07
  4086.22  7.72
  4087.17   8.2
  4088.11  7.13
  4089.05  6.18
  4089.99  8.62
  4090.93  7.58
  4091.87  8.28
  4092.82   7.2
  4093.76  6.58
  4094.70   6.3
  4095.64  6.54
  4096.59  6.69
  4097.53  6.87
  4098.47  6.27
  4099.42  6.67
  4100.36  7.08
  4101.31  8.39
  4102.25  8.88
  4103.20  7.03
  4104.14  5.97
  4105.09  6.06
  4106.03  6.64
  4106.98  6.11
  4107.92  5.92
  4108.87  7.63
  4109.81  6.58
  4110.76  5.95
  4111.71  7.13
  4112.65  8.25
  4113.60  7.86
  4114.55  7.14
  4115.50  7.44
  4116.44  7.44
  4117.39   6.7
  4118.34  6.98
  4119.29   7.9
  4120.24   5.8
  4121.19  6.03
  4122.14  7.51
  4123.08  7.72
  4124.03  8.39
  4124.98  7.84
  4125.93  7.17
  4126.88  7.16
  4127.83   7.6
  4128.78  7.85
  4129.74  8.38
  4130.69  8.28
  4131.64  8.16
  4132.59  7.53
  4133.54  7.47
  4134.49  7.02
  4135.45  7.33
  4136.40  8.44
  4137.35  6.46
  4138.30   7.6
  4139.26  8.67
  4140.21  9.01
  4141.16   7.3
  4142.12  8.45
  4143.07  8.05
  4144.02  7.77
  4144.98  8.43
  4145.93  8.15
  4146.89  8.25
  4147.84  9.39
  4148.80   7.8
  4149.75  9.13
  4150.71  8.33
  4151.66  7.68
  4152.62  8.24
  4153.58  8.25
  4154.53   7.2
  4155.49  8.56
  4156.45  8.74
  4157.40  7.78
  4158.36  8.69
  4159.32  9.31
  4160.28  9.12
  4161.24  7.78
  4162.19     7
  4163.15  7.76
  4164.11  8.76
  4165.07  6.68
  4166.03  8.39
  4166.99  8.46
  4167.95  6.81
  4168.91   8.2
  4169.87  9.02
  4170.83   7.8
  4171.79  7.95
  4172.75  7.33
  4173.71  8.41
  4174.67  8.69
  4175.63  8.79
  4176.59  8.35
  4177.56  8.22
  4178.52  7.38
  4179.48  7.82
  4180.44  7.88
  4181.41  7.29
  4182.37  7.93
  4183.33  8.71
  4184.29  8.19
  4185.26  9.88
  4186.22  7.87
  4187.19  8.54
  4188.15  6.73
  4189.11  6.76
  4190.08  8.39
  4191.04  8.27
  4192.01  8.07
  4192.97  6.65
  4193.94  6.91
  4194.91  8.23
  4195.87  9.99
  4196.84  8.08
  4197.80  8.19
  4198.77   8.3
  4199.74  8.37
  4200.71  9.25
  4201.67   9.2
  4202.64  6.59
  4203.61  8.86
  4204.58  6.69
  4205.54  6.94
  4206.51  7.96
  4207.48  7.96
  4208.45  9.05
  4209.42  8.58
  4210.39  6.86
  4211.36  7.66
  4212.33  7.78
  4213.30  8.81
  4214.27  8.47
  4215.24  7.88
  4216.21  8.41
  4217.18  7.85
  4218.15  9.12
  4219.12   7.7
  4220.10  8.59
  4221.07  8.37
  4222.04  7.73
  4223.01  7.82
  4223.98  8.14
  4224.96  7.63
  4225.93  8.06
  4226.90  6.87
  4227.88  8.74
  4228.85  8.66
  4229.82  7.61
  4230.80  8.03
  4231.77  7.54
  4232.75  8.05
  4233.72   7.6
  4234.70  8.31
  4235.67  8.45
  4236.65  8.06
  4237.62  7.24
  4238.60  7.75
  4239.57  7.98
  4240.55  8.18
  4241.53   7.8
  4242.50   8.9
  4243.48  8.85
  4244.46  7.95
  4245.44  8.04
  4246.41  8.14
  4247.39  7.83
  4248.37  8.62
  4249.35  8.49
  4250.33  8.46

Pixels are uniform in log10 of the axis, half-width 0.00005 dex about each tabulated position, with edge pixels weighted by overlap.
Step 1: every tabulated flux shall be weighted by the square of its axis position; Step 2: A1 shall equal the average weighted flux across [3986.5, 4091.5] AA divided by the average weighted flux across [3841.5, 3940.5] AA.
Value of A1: 1.18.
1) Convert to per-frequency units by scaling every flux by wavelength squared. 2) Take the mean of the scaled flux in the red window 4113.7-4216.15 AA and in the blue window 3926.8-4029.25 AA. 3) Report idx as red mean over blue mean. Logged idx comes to 1.2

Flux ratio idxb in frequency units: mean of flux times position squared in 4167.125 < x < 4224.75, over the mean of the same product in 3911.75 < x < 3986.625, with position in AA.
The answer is 1.30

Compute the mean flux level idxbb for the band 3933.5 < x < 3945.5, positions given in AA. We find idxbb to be 7.22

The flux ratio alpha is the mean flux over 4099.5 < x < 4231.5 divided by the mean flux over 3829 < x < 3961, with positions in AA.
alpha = 1.1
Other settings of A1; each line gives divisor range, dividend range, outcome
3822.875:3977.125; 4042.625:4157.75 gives 1.22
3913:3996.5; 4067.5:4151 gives 1.16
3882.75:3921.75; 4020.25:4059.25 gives 1.27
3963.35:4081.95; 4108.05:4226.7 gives 1.08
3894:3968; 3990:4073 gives 1.19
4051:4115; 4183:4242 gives 1.12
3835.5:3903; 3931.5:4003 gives 1.03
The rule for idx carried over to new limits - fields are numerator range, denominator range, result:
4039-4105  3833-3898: 1.25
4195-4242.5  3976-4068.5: 1.09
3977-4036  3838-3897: 1.21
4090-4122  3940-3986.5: 1.13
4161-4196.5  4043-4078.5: 1.03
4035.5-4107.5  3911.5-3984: 1.20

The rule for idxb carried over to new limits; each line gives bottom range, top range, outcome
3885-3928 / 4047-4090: 1.20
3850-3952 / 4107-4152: 1.14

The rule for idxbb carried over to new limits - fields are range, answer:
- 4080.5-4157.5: 7.53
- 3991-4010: 8.01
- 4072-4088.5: 7.93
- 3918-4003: 7.1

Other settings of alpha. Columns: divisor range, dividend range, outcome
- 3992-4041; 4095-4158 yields 0.90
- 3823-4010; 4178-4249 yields 1.12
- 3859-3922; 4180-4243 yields 1.08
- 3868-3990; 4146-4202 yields 1.16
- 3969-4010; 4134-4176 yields 1.11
